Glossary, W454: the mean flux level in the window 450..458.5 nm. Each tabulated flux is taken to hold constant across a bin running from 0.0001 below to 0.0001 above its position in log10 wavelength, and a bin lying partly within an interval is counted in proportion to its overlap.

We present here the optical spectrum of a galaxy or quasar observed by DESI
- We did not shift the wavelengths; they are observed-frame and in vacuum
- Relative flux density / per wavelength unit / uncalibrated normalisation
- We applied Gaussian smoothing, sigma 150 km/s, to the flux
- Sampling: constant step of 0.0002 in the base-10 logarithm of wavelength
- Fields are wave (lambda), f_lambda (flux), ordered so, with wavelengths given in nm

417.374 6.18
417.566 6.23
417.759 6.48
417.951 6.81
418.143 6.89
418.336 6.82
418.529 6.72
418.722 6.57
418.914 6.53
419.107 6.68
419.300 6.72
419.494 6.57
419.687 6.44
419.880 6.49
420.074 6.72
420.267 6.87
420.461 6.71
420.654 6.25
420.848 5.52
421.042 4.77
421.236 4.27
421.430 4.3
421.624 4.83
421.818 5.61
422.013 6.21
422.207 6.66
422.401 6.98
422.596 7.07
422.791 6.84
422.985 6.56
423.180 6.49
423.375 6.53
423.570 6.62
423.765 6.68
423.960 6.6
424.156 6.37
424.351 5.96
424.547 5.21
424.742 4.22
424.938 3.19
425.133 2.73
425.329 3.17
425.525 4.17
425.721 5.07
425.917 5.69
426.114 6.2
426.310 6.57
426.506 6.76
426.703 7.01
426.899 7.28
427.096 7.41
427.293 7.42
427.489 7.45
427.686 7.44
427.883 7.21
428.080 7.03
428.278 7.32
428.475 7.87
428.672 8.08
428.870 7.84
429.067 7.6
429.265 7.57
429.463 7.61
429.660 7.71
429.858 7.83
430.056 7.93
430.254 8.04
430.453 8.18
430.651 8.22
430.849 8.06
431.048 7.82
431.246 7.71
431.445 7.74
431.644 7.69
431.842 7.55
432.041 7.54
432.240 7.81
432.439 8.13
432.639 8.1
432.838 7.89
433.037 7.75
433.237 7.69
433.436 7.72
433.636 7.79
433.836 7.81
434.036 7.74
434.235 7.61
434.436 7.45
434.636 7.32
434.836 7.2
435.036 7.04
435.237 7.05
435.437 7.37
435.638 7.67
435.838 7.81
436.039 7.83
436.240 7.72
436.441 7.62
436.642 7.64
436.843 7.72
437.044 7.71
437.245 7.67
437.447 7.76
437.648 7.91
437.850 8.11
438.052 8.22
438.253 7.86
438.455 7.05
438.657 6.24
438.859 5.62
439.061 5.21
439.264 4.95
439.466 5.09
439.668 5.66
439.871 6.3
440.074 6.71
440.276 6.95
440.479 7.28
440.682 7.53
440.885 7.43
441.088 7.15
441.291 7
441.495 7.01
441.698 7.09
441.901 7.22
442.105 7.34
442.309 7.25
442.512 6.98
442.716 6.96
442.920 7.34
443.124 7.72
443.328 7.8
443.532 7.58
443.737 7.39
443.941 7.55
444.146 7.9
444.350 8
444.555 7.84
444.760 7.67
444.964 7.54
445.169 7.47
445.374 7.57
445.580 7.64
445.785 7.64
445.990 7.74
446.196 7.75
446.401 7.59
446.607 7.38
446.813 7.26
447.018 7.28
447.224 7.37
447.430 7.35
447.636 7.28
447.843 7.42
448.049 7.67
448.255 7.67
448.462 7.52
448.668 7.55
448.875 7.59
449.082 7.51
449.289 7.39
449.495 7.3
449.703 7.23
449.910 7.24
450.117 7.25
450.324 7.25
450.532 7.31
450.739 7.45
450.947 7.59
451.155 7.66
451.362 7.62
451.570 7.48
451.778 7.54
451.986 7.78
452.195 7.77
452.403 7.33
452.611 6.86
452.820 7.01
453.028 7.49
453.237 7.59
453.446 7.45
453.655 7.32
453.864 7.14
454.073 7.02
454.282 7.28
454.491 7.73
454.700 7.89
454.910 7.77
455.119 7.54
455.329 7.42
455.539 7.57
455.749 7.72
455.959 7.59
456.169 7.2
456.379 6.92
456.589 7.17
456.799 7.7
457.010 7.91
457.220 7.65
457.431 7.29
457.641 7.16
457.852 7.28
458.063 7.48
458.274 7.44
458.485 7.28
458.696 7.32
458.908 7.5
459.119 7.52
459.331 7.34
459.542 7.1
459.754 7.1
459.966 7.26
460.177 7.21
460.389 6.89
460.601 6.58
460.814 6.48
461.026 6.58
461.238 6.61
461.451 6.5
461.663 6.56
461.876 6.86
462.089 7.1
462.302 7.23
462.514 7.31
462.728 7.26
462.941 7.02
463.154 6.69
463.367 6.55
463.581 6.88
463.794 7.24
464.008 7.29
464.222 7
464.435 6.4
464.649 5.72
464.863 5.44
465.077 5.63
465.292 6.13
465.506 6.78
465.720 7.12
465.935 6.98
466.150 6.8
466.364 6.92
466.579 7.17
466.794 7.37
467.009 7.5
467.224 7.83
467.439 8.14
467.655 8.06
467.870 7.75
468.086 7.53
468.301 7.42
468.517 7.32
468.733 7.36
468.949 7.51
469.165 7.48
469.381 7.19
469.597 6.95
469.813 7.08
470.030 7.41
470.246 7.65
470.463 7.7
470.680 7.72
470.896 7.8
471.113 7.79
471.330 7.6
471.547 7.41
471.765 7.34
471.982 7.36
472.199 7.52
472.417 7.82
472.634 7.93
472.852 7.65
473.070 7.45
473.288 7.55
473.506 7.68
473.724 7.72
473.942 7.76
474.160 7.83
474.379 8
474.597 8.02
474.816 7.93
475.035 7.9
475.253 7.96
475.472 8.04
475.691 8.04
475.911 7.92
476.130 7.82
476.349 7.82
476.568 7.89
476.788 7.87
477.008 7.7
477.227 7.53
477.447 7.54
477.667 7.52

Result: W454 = 7.44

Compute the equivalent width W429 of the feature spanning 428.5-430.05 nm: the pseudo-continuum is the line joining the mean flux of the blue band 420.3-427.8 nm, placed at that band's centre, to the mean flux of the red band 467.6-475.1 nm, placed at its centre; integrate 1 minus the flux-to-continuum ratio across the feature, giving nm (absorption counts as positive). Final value -0.42 nm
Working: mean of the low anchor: 5.93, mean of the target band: 7.77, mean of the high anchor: 7.6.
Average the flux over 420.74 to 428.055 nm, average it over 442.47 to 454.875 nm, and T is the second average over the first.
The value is 1.26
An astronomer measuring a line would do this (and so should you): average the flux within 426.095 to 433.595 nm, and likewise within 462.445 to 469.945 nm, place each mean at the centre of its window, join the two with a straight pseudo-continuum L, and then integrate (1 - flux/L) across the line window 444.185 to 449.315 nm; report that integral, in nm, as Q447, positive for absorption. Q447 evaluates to -0.14 nm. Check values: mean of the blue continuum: 7.62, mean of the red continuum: 7.05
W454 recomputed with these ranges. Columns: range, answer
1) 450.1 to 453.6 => 7.44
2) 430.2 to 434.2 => 7.84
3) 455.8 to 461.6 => 7.19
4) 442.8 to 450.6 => 7.51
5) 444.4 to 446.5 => 7.65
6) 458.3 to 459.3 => 7.4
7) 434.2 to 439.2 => 7.35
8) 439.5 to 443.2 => 7.01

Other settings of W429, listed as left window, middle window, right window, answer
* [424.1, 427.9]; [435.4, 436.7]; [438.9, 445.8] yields -0.21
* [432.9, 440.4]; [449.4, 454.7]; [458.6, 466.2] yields -0.32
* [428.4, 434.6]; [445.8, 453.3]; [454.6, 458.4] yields 0.12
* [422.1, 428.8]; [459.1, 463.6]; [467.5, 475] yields 0.24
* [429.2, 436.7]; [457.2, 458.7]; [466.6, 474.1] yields 0.05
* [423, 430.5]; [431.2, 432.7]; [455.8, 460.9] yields -0.24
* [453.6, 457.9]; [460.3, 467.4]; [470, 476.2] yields 0.72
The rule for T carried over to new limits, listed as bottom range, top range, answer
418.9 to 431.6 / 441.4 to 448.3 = 1.14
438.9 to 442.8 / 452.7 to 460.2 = 1.11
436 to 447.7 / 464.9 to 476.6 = 1.03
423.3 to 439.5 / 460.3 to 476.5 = 1.03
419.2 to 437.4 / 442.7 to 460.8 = 1.08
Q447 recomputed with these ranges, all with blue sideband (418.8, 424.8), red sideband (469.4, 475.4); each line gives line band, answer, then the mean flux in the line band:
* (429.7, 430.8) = -0.28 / 8.02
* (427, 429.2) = -0.41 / 7.52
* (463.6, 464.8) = 0.12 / 6.7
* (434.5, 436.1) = -0.21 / 7.4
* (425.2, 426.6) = 0.21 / 5.31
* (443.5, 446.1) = -0.31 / 7.66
